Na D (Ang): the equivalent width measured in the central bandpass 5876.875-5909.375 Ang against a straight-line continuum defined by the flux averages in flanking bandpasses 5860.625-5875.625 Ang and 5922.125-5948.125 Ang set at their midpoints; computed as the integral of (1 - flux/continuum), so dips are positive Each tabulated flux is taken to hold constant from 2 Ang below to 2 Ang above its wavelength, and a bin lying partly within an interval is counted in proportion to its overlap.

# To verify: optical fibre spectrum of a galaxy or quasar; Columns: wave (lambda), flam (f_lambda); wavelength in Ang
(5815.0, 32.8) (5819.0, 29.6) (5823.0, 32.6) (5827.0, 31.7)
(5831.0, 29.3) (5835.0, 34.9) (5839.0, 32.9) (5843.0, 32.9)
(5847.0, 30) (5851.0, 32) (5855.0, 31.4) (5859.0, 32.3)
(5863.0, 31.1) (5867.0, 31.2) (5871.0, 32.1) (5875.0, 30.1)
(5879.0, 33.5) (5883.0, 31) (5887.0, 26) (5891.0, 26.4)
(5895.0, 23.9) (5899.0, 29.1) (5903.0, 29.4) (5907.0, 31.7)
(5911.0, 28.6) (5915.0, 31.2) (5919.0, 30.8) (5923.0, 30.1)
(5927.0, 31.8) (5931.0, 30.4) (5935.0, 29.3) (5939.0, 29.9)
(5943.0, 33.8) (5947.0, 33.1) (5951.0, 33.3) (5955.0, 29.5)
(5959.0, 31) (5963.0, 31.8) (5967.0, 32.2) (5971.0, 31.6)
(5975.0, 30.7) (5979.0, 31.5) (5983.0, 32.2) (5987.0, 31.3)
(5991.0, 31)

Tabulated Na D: 2.44 Ang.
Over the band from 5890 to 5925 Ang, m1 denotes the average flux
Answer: 29.1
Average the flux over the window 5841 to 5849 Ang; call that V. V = 31.4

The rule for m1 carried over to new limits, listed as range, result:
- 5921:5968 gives 31.3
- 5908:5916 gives 30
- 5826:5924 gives 30.5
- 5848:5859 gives 31.7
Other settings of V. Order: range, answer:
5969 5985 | 31.5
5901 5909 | 30.5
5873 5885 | 31.5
